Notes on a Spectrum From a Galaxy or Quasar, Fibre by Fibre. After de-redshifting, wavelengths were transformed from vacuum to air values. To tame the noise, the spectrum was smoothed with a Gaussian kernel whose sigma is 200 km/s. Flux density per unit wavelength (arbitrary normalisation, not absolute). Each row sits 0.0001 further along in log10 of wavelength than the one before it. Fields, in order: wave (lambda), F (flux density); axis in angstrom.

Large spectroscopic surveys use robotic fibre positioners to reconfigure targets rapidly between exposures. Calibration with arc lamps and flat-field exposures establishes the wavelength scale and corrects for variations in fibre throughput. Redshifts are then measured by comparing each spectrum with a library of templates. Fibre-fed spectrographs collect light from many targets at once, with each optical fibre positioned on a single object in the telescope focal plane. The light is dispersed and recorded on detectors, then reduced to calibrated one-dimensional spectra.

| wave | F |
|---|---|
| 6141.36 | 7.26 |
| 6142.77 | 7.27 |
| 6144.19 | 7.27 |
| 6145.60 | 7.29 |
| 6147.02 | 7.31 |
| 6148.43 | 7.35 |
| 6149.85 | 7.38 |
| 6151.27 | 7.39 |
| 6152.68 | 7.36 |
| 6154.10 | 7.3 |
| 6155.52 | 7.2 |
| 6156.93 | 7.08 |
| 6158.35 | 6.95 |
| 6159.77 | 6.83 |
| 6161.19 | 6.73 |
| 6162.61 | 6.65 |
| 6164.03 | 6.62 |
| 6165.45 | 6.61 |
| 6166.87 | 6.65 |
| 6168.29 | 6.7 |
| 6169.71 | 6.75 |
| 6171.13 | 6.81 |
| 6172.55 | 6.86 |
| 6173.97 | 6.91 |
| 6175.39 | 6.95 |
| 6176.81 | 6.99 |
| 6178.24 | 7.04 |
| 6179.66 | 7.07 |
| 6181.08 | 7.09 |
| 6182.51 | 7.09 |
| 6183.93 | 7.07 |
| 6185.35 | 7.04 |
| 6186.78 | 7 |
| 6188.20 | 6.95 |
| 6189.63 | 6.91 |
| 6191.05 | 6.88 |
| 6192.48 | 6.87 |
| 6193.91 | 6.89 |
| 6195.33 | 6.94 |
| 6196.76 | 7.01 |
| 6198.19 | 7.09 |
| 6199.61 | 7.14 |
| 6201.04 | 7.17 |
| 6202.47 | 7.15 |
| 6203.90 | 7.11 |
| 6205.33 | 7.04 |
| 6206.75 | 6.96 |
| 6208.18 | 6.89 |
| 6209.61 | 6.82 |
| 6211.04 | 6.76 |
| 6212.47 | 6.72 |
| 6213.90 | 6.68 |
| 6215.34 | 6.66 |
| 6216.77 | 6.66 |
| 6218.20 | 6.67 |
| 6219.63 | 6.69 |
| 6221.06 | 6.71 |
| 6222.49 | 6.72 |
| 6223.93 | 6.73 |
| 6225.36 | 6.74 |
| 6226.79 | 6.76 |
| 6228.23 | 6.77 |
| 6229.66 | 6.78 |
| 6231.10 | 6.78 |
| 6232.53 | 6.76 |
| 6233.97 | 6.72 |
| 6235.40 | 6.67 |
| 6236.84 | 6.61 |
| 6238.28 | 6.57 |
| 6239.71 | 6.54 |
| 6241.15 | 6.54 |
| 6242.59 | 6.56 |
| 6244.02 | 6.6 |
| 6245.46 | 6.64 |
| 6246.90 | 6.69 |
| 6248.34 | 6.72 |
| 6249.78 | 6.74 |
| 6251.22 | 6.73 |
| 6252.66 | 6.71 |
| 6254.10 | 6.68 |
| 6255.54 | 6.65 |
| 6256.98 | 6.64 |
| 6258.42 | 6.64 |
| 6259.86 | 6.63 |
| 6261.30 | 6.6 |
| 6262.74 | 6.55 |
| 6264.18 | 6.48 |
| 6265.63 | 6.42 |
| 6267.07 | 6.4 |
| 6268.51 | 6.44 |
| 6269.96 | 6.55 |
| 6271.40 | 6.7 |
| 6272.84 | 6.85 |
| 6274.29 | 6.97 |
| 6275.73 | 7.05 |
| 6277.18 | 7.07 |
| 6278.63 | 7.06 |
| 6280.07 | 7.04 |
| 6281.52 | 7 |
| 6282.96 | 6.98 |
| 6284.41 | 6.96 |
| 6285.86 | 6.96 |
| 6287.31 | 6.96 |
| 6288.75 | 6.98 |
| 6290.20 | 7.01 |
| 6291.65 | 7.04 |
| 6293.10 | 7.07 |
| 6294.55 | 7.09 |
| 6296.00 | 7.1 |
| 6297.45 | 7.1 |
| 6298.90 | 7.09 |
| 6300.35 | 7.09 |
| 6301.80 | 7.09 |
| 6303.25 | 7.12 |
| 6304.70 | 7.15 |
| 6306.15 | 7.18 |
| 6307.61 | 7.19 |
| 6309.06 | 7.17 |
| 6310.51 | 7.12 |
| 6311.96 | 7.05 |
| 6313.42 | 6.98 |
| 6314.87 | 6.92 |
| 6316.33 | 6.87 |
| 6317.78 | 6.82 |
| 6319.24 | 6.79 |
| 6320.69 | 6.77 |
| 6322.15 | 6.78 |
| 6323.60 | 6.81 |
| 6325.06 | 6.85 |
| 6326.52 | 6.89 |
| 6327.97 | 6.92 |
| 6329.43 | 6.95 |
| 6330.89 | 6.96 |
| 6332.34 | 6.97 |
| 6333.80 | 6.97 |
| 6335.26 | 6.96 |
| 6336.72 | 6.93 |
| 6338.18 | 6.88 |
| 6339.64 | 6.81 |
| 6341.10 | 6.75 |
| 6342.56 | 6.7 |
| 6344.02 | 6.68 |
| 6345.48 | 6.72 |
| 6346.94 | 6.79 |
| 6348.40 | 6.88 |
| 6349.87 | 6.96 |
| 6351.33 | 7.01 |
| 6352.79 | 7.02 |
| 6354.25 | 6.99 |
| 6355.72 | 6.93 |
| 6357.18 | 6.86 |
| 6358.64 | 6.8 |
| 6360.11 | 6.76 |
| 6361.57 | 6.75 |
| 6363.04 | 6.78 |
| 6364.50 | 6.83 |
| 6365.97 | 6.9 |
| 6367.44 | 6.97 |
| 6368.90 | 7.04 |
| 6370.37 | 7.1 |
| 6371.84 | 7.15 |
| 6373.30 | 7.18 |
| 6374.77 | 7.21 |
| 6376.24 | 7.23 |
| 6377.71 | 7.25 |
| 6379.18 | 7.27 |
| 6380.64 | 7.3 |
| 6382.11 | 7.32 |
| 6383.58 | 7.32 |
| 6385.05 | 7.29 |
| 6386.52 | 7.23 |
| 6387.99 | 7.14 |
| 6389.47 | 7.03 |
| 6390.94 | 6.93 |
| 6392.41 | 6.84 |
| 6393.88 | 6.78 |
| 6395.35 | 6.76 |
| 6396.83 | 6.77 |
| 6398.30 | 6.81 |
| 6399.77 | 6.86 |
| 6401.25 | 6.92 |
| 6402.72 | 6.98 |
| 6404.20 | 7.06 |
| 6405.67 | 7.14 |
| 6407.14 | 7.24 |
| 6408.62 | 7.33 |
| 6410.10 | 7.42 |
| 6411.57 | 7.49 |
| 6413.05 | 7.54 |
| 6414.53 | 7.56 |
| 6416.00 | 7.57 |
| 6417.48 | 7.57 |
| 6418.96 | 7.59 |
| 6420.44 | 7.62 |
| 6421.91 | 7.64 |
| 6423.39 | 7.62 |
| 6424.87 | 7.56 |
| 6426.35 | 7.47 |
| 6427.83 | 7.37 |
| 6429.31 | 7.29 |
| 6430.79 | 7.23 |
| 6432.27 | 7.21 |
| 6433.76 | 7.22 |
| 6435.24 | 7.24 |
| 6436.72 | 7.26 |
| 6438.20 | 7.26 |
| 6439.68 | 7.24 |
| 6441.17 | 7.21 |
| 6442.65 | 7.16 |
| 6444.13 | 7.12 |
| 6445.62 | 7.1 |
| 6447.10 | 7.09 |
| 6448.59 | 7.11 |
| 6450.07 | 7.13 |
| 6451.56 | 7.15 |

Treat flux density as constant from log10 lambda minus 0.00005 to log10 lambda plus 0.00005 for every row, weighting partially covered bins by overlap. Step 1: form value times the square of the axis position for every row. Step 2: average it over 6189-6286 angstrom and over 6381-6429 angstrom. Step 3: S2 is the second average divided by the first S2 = 1.13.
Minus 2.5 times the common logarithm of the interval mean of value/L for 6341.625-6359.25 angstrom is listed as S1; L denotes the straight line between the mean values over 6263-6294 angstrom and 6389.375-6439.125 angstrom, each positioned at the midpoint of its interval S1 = 0.031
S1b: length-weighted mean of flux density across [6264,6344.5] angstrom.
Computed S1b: 6.92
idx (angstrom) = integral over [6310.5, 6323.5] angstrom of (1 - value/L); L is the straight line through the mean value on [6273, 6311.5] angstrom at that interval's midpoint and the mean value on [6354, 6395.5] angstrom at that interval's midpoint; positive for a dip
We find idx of 0.3 angstrom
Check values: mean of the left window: 7.06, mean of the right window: 7.04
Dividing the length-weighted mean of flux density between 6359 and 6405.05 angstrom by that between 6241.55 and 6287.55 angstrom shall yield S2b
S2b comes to 1.04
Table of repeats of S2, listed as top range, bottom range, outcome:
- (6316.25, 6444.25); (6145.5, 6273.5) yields 1.10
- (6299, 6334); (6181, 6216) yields 1.04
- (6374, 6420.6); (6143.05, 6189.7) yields 1.10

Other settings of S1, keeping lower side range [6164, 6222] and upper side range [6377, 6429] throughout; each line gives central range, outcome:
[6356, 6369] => 0.05 mag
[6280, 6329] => 0.01 mag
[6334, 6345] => 0.05 mag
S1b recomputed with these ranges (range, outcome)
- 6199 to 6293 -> 6.77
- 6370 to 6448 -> 7.23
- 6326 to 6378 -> 6.93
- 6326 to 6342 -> 6.91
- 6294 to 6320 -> 7.05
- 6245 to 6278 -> 6.68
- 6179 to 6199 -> 6.99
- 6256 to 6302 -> 6.86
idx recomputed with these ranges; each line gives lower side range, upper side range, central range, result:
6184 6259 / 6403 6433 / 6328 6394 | 2.3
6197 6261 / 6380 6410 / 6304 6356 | 0.1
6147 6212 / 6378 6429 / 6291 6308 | 0.0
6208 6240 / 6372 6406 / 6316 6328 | 0.2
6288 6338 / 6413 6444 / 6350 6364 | 0.5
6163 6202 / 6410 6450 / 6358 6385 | 0.7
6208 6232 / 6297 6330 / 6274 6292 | -0.3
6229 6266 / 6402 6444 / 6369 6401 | 0.5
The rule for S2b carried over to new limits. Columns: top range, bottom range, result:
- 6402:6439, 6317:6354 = 1.07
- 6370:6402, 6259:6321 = 1.02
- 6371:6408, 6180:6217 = 1.02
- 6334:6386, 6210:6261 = 1.04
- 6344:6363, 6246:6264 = 1.03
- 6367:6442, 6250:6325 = 1.05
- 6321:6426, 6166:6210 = 1.01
